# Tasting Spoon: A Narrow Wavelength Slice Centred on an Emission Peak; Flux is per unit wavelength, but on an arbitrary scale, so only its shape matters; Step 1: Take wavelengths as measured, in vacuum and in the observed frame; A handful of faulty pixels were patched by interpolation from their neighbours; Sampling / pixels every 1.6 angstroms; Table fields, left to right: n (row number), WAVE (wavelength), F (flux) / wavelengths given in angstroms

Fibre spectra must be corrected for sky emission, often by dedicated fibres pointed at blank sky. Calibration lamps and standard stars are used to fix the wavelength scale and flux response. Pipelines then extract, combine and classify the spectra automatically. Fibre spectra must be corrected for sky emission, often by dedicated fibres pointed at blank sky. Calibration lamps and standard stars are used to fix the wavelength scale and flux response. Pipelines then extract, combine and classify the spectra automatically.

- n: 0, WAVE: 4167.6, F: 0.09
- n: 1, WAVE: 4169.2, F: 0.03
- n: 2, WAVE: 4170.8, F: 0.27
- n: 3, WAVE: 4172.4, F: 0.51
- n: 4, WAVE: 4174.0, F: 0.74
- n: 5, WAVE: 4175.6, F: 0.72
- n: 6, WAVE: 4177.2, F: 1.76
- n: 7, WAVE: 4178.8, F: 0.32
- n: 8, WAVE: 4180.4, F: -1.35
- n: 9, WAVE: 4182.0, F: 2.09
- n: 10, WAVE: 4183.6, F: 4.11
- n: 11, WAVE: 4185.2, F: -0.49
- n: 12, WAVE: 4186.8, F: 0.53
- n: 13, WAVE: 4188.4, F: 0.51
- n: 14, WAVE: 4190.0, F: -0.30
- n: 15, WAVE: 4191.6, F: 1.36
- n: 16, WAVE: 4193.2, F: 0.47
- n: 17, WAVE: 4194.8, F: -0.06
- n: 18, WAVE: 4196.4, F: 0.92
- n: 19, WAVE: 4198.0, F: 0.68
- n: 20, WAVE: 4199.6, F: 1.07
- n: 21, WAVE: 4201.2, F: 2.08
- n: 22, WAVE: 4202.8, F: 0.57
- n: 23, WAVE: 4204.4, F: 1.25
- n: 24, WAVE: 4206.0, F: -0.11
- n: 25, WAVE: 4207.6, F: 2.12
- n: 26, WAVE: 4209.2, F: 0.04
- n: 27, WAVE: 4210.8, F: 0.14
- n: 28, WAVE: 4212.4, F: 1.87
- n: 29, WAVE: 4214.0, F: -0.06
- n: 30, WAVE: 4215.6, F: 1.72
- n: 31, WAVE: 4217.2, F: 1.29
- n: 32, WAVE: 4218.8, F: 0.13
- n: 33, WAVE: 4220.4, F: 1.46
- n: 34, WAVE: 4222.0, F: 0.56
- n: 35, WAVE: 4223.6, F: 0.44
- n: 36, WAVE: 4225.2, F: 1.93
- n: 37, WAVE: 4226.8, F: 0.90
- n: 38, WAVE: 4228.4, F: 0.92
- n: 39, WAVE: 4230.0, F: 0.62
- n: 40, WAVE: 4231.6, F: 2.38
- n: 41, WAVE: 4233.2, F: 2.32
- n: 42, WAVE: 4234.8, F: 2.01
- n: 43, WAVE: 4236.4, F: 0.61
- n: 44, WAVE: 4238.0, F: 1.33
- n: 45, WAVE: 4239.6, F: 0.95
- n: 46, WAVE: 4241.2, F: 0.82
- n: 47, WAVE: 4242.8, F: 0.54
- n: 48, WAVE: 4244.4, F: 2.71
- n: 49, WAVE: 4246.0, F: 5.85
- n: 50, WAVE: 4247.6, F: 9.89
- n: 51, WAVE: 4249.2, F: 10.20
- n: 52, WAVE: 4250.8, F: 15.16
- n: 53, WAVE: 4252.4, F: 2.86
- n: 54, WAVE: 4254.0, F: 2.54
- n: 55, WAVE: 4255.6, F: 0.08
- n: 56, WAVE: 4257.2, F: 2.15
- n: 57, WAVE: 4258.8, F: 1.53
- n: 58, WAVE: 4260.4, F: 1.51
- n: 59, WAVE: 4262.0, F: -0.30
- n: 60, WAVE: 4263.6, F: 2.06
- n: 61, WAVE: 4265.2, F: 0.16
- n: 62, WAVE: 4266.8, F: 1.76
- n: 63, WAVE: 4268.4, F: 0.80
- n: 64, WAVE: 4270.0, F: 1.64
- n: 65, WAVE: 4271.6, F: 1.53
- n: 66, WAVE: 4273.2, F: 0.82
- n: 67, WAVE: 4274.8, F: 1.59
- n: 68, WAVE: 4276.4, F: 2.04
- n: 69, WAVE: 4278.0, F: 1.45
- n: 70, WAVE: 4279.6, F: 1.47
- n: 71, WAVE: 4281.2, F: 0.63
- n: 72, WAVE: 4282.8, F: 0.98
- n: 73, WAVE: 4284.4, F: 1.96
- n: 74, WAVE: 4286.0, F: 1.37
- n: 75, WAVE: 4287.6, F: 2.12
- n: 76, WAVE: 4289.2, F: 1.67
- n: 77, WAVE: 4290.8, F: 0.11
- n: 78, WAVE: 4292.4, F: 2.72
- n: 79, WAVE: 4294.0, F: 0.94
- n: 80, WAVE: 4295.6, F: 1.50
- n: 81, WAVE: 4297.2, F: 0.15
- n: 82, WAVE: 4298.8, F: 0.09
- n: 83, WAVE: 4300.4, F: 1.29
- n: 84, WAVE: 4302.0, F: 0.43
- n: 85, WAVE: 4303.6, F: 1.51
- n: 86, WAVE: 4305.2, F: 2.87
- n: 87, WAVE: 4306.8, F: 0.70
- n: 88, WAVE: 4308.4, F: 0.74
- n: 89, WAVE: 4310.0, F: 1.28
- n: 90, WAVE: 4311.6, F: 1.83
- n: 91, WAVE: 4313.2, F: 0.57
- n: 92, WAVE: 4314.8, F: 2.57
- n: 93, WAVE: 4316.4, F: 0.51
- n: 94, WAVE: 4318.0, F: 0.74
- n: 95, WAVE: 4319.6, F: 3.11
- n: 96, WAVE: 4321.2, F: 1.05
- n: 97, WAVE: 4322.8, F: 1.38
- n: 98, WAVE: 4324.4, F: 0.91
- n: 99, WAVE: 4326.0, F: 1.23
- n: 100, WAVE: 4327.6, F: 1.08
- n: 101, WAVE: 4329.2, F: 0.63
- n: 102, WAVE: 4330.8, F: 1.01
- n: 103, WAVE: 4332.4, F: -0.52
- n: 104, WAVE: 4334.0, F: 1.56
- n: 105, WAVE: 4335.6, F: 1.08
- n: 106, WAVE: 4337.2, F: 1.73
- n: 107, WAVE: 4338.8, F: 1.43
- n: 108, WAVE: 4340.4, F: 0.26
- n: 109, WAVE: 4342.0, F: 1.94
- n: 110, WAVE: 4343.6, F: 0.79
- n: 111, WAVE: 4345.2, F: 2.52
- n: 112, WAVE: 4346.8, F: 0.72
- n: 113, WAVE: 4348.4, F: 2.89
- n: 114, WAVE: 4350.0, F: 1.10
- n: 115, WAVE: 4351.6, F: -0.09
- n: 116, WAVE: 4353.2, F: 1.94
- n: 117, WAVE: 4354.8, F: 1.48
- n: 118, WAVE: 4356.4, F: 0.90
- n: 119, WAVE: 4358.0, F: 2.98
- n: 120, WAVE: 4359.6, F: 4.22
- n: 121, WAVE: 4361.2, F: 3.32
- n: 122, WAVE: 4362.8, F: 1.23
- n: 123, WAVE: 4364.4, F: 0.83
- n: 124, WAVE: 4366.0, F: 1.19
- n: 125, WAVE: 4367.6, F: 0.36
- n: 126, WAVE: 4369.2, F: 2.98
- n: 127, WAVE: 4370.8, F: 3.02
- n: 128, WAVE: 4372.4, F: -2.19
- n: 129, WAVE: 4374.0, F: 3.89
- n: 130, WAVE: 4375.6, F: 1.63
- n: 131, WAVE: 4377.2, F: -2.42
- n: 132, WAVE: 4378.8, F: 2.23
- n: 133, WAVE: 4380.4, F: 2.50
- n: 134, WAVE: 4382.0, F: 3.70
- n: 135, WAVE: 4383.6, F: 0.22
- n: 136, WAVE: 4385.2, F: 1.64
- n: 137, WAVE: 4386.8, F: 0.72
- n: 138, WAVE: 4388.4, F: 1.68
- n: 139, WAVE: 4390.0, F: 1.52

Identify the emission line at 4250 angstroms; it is [O II] 3727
